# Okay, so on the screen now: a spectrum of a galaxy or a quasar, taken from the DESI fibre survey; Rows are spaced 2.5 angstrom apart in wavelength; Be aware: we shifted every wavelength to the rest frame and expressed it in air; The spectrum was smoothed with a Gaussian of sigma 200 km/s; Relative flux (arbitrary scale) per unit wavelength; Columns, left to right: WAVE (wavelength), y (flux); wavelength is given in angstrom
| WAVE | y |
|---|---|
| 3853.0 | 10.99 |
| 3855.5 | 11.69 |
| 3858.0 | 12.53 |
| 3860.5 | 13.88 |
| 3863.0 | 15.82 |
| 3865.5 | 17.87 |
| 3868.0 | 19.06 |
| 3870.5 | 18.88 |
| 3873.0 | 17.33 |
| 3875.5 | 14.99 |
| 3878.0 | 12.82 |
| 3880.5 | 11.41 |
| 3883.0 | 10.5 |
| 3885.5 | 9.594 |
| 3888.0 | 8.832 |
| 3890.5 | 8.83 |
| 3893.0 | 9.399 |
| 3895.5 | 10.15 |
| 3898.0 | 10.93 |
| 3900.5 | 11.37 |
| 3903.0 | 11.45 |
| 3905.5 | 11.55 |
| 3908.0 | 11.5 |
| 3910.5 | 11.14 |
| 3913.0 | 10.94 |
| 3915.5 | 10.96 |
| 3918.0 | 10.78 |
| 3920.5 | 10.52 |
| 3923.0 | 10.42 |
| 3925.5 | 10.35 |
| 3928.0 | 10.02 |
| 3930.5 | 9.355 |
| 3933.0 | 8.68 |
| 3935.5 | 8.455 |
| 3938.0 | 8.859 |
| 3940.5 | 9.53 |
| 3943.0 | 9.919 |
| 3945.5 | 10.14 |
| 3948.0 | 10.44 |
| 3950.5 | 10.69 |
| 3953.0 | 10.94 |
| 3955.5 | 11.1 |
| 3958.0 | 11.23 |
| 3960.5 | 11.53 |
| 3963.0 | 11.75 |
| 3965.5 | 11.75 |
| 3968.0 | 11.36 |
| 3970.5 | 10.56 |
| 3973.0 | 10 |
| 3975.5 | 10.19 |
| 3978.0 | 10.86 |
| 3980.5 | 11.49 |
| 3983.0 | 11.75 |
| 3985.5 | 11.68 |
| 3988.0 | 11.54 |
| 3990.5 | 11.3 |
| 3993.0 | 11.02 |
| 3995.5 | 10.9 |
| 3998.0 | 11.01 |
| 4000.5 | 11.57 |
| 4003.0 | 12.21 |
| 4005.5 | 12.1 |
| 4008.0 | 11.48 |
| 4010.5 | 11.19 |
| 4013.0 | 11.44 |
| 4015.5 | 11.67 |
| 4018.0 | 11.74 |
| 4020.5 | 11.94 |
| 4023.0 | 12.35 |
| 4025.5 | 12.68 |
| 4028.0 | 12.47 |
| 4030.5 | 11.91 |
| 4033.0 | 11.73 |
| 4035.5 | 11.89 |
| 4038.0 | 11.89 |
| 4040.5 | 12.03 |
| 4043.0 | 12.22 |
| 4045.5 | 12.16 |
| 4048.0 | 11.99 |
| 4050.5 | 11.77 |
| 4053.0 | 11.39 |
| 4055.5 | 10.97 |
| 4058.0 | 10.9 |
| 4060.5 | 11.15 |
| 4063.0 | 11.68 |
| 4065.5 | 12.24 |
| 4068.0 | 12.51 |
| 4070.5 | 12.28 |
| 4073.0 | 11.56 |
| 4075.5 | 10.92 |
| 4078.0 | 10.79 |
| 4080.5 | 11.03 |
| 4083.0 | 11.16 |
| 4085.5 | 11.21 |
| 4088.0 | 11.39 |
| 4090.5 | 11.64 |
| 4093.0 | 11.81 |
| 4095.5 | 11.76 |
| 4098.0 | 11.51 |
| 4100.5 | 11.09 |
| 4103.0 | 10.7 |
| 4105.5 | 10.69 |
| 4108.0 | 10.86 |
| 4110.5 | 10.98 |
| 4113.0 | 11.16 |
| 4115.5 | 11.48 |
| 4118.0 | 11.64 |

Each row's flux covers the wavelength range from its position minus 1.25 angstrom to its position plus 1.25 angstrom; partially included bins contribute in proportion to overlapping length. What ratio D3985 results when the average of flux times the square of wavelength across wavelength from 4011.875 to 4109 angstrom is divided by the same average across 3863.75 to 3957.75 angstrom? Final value 1.10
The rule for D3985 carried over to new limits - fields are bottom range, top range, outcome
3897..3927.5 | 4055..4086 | 1.13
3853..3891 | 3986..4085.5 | 0.93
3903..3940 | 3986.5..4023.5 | 1.17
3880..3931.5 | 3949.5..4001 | 1.10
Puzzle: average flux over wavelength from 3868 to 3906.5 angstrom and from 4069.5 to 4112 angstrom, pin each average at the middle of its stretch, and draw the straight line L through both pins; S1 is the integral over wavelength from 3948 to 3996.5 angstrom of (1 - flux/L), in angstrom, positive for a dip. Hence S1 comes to 2.6 angstrom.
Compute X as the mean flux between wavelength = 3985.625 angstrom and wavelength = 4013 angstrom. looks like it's 11.4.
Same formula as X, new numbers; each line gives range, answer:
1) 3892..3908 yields 10.9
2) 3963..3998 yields 11.1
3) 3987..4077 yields 11.7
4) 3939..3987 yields 10.9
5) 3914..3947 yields 9.86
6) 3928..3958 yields 9.89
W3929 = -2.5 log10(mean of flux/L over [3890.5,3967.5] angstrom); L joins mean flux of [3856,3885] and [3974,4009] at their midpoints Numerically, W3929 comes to 0.24 mag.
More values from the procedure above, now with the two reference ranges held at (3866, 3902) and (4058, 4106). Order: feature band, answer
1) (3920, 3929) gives 0.192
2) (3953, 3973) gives 0.082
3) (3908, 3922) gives 0.136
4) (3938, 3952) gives 0.211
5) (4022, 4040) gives -0.037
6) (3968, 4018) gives 0.061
